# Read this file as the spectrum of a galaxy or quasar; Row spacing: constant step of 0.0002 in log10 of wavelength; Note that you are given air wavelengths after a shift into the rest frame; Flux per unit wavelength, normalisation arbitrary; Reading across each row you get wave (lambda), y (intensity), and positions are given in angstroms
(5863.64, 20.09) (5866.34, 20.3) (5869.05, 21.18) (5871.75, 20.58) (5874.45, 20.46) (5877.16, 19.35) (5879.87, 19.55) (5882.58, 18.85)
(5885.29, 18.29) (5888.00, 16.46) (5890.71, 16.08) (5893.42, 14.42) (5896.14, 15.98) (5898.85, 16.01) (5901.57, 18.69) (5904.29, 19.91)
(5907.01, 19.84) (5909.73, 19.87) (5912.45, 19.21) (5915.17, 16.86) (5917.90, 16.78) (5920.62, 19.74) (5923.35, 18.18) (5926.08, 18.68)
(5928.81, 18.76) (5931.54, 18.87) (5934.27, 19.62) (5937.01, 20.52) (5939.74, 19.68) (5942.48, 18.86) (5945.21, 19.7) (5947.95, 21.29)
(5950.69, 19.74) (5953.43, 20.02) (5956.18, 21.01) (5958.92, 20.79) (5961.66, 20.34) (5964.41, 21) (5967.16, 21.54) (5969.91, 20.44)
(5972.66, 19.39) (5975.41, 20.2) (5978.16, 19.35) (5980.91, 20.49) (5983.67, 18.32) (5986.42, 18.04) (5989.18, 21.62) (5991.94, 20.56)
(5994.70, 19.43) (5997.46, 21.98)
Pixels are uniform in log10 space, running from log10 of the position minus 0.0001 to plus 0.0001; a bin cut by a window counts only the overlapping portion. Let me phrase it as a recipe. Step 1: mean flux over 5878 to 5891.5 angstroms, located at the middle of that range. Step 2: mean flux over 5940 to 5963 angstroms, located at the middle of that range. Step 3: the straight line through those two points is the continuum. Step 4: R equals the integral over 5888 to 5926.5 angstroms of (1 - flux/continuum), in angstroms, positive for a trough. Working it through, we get 1.91 angstroms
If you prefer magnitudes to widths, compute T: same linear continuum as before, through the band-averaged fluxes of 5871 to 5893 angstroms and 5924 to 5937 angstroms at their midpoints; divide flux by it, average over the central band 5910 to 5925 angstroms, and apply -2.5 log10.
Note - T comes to 0.04 mag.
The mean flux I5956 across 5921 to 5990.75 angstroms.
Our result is 19.9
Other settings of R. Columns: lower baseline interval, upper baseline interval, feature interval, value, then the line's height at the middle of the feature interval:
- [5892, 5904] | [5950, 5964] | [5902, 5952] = -2.1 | 18.5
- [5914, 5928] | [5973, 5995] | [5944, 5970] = -2.1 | 19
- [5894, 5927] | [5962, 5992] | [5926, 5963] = -1.4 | 19.2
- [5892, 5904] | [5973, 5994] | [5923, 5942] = -1.4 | 17.9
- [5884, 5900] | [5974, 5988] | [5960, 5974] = -1.3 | 18.8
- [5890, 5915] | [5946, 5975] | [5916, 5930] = 0.3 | 18.8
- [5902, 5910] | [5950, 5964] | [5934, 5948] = 0.3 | 20.2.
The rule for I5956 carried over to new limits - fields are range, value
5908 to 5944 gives 18.9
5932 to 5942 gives 19.7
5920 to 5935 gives 18.9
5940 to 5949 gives 19.9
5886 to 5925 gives 17.7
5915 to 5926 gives 18.1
